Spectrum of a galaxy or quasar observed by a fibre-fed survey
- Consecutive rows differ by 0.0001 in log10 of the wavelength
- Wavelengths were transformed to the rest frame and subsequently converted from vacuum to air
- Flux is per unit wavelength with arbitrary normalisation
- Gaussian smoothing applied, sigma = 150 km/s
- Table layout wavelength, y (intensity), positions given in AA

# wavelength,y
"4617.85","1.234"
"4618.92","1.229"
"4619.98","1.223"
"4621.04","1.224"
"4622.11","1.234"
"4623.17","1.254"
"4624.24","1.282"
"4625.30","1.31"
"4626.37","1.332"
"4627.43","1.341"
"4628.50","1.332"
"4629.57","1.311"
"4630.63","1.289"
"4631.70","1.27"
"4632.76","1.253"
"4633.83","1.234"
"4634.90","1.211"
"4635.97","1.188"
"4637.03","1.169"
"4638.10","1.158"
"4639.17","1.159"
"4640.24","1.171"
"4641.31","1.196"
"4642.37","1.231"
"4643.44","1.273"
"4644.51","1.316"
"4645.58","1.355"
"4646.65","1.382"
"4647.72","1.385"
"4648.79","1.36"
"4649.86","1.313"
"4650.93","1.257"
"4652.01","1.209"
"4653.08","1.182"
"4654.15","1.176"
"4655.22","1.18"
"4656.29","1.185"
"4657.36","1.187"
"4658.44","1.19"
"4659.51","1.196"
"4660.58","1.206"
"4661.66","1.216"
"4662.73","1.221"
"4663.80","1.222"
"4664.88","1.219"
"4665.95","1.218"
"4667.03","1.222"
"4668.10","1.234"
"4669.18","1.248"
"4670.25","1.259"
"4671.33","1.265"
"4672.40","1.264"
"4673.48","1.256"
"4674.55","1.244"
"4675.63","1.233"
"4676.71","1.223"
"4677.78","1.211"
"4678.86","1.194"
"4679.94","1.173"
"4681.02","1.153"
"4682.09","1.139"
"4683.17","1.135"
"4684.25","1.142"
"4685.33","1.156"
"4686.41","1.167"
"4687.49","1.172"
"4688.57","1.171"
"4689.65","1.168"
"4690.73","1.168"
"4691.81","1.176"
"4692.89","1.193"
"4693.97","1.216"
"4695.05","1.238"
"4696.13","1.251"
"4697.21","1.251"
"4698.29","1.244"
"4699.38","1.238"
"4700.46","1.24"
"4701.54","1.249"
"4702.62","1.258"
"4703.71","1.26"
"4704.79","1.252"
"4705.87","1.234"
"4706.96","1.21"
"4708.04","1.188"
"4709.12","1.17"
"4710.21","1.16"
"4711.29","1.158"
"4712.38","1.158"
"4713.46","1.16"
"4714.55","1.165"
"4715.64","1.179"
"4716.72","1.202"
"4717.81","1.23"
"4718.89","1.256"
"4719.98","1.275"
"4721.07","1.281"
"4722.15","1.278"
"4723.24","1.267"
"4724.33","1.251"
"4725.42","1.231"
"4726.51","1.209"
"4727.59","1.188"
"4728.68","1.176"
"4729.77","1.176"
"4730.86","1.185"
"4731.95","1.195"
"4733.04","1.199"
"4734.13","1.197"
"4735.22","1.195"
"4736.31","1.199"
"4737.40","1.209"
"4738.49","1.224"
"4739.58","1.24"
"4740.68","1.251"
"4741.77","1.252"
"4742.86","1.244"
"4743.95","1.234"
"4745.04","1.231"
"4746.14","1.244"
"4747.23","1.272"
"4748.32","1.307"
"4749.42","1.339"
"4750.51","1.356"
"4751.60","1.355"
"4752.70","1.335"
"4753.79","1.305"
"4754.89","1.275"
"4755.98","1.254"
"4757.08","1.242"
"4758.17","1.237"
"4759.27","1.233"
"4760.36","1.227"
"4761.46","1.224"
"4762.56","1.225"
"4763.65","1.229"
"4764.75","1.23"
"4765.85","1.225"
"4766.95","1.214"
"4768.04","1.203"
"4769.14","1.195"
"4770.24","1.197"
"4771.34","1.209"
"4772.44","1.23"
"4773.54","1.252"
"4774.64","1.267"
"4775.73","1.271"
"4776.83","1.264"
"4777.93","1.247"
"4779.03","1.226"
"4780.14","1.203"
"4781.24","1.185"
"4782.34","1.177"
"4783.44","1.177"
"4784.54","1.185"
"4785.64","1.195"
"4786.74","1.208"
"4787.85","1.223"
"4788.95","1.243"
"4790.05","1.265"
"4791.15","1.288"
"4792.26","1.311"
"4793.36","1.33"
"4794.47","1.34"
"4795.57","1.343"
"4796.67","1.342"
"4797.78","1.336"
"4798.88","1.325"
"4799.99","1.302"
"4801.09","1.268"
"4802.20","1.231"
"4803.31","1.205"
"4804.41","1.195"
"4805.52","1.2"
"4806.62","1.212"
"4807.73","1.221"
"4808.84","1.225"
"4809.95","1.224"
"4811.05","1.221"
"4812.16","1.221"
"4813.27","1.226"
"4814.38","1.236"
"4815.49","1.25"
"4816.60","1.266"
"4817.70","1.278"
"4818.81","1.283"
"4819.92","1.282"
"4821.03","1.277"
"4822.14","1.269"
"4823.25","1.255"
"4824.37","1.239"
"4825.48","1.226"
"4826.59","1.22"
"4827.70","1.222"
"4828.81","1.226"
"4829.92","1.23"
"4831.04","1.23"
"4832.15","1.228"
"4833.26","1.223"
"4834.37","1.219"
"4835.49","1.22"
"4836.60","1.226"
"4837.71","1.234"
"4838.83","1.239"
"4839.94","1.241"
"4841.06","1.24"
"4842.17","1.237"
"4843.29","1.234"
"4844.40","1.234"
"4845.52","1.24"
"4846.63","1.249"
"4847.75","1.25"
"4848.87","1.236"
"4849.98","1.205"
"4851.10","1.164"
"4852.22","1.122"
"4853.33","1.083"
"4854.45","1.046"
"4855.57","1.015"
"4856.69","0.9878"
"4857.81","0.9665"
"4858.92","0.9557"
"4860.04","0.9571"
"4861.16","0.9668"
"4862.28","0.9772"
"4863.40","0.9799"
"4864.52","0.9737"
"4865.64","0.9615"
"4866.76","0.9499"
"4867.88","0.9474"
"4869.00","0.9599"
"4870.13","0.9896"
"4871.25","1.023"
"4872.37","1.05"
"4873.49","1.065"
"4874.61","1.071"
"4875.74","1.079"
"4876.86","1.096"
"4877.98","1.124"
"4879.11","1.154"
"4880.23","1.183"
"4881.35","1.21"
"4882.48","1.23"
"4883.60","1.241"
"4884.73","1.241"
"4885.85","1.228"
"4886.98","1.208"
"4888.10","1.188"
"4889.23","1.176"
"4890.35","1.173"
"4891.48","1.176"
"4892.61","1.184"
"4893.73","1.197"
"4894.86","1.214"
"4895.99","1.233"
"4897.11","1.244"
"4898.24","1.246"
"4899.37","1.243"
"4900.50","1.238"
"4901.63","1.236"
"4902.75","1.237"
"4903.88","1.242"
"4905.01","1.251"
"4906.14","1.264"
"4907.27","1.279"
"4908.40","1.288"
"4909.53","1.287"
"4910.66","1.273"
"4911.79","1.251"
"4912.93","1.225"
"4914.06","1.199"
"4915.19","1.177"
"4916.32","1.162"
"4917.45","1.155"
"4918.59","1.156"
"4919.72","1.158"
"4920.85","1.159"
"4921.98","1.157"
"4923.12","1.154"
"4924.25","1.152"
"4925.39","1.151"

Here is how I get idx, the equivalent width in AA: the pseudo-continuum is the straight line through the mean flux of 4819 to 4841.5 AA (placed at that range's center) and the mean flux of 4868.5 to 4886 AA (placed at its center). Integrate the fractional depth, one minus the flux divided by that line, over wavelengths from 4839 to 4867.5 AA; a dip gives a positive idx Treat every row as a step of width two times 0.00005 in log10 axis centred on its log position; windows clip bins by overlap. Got 2.0 AA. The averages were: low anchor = 1.24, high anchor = 1.12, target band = 1.1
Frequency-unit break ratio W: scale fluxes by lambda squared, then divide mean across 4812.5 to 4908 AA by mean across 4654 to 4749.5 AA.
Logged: 1.03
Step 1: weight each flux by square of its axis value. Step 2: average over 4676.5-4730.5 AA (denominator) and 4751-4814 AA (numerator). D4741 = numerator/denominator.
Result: 1.1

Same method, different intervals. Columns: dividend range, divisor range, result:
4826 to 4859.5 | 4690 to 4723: 1.03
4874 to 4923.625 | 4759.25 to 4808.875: 1.01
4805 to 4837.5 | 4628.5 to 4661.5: 1.07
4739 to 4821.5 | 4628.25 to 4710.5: 1.07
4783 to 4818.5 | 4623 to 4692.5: 1.08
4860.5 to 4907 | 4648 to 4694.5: 1.03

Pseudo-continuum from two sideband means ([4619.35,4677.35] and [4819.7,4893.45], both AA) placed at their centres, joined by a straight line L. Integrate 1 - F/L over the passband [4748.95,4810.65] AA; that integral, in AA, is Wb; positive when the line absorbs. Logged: -3.5 AA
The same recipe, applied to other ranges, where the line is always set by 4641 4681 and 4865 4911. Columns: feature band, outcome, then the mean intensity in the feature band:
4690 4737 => 0.3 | 1.21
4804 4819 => -0.5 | 1.23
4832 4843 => -0.4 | 1.23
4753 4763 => -0.3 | 1.25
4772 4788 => -0.3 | 1.22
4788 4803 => -1.3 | 1.3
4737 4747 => -0.2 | 1.24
